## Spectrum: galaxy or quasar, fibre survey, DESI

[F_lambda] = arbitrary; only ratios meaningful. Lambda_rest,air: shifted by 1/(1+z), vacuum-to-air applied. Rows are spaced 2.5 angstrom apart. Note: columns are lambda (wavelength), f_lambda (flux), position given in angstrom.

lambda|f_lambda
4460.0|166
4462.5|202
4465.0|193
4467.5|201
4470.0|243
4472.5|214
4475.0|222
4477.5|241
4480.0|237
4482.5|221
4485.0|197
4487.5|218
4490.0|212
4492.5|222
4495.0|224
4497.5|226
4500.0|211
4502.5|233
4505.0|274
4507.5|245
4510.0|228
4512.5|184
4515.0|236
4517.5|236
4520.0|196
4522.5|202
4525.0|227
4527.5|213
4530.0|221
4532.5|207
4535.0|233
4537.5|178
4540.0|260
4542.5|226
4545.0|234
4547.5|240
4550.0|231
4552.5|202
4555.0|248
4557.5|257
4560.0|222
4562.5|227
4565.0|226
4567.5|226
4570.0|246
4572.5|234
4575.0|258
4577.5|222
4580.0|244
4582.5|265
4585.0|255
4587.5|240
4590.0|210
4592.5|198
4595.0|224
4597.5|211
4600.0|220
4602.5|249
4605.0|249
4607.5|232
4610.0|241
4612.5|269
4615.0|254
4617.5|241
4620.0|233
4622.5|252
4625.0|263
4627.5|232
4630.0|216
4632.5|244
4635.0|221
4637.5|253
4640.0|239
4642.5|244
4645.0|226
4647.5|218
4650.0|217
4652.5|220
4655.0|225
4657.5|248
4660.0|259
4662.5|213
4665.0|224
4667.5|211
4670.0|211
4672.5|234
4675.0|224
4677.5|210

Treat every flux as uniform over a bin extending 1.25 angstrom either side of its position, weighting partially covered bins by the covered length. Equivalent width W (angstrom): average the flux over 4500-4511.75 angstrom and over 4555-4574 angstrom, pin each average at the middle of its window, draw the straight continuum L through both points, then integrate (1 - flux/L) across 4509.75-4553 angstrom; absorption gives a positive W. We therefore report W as 3.2 angstrom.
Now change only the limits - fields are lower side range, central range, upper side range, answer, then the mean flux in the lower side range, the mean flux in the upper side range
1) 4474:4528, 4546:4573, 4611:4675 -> -0.6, 223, 234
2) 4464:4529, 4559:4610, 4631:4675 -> -1.6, 221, 230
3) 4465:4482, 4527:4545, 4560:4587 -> 1.0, 224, 239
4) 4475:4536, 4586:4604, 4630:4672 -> 0.3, 223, 229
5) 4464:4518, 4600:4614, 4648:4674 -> -1.3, 224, 226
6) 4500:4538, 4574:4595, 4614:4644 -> -0.2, 221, 241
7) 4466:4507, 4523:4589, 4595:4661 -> -0.3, 225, 237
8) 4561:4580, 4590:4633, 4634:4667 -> -0.6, 235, 231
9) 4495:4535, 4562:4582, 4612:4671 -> -0.8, 223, 234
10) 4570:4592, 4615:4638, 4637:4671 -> -0.7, 240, 229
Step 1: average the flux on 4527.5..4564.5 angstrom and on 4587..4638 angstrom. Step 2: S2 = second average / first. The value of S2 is 1.0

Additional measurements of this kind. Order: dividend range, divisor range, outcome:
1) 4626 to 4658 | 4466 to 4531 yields 1.04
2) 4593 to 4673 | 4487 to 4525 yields 1.05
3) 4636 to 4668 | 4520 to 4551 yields 1.04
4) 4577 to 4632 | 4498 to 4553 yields 1.06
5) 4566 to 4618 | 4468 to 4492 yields 1.07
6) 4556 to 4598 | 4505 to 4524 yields 1.05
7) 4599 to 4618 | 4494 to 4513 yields 1.06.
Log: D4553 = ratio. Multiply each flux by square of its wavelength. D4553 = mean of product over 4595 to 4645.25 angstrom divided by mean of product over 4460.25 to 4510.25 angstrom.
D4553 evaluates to 1.14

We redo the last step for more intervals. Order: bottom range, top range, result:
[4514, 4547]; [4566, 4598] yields 1.08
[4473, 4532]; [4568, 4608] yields 1.09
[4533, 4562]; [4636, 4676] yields 1.05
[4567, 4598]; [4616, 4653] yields 1.03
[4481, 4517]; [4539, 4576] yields 1.08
